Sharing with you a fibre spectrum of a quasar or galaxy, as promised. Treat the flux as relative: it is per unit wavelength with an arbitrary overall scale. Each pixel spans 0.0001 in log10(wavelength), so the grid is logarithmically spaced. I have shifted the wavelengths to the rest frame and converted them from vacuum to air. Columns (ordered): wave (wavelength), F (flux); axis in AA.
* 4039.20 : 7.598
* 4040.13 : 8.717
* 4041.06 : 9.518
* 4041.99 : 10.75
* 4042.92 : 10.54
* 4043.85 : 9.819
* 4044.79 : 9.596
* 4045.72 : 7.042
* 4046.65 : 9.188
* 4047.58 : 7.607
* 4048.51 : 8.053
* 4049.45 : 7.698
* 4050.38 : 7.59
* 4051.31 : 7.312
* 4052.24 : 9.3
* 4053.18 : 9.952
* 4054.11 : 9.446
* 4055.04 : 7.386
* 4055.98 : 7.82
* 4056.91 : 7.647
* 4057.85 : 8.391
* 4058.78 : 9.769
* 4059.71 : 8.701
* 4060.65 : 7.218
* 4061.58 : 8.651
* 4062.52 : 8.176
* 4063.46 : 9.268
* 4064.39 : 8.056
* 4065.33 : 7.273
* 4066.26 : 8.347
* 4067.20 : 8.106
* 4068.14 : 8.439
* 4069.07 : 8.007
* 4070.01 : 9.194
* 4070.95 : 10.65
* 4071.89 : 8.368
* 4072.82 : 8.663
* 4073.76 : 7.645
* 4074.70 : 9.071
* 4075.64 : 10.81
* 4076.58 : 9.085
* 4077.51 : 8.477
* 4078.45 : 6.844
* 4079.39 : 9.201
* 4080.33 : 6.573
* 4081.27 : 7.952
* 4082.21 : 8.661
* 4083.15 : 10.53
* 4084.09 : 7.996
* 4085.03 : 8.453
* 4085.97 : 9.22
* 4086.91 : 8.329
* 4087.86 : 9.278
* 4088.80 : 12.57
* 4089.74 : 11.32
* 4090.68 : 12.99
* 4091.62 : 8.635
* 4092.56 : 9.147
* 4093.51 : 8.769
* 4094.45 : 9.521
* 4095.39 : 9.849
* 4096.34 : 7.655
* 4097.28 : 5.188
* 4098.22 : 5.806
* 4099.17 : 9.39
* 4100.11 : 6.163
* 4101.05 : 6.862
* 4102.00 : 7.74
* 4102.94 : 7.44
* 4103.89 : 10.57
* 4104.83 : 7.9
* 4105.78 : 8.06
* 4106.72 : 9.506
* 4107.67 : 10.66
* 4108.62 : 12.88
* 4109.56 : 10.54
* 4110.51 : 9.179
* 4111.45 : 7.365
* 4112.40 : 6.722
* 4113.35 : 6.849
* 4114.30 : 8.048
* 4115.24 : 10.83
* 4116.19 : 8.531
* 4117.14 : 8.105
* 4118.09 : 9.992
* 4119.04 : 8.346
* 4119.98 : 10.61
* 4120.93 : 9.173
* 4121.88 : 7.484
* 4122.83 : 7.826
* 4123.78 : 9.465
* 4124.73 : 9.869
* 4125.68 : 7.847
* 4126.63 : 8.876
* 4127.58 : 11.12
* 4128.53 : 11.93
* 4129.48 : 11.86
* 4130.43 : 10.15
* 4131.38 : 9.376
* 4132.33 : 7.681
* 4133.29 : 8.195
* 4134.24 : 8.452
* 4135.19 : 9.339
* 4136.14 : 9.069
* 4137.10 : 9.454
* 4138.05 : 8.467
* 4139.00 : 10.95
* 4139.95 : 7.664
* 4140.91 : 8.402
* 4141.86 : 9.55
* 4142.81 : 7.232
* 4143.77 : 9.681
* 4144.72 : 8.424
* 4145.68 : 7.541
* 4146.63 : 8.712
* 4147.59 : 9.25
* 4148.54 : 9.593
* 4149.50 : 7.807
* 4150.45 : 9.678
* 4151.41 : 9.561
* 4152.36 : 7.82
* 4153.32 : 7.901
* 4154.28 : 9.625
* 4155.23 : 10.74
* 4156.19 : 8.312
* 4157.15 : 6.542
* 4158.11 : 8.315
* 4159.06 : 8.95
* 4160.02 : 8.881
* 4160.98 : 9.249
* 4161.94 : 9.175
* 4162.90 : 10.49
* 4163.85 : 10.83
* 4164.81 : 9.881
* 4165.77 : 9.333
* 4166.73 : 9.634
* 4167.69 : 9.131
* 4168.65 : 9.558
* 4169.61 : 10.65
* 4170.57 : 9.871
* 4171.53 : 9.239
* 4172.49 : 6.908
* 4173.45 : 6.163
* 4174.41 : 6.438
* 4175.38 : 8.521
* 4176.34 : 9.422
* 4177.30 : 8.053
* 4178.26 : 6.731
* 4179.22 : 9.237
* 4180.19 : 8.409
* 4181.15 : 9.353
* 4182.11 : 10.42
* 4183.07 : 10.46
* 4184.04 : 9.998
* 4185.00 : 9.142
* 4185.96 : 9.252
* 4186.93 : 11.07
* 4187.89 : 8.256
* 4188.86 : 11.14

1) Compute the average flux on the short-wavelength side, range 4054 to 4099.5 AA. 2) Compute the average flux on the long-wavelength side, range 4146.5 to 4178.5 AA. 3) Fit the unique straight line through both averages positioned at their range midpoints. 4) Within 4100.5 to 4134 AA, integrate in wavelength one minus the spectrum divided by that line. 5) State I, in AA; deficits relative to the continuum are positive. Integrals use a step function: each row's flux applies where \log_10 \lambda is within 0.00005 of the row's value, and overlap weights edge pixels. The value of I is -1.1 AA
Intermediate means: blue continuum 8.7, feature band 9.06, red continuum 8.87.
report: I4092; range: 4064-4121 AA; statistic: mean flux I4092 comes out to 8.79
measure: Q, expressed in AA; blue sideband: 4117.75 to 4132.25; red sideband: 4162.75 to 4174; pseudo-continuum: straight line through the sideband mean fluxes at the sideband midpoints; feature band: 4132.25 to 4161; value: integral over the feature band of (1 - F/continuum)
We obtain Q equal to 2.0 AA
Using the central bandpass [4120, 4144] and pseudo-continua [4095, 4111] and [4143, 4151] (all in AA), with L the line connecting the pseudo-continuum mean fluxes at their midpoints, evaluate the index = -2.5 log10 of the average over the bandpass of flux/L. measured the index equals -0.06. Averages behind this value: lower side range 8.55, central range 9.18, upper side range 8.78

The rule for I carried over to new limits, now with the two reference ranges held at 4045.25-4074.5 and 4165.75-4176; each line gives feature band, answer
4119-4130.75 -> -1.5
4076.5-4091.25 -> -1.4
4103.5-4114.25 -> -0.7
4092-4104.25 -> 0.7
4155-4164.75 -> -0.6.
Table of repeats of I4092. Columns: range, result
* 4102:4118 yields 8.94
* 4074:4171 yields 9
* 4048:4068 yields 8.29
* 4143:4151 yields 8.78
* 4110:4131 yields 9.1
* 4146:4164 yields 8.98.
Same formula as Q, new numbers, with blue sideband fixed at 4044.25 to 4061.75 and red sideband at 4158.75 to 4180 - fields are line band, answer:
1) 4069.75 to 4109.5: -1.8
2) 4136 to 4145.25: -0.1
